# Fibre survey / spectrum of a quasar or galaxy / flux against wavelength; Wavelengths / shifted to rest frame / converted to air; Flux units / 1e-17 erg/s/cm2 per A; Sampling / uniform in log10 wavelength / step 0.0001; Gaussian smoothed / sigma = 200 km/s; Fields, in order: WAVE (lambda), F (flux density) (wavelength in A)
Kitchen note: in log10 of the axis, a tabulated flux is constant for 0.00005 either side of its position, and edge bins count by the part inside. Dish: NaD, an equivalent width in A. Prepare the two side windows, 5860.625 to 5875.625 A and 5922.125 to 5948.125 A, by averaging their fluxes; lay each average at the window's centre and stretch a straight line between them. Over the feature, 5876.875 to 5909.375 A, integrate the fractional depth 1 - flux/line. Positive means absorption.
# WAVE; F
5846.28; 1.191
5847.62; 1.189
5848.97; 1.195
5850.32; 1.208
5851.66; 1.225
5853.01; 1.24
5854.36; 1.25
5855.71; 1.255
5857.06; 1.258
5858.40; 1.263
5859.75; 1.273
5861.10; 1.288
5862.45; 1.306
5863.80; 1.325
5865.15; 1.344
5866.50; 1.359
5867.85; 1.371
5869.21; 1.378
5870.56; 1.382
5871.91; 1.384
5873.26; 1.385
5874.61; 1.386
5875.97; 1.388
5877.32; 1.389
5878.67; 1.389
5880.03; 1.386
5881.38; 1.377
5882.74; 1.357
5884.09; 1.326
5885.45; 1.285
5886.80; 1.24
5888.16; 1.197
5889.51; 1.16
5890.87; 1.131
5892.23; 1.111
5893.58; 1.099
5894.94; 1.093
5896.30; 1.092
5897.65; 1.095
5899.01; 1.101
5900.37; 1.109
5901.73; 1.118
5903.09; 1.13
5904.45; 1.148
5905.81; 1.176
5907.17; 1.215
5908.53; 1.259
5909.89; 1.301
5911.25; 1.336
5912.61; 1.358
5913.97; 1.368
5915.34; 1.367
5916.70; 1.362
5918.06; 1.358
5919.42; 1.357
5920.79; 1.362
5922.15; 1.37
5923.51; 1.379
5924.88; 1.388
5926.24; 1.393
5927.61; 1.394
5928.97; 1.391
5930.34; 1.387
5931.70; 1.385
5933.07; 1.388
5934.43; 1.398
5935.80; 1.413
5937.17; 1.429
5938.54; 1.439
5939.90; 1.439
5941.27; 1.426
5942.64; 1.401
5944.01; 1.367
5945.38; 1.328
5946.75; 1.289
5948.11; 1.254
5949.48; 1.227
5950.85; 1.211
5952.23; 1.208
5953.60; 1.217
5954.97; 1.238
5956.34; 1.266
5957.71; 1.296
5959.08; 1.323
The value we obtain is 3.8 A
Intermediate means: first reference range 1.36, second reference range 1.39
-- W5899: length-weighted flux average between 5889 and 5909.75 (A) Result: 1.14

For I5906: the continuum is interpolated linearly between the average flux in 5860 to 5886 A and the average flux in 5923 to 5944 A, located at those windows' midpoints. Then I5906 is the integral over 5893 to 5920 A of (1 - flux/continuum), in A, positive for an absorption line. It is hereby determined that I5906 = 3.1 A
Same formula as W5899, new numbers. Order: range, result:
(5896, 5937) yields 1.3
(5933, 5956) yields 1.33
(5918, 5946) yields 1.39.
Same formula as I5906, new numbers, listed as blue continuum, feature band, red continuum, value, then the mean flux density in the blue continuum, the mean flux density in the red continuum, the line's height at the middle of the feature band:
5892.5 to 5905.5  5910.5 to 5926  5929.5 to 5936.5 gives -1.1 A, 1.11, 1.39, 1.27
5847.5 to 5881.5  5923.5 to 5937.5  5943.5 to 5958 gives -1.3 A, 1.32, 1.26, 1.27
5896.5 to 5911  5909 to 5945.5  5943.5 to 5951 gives -4.5 A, 1.17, 1.28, 1.23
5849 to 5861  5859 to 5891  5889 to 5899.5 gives -4.1 A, 1.25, 1.11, 1.18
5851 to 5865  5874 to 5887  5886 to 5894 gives -1.8 A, 1.27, 1.16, 1.19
